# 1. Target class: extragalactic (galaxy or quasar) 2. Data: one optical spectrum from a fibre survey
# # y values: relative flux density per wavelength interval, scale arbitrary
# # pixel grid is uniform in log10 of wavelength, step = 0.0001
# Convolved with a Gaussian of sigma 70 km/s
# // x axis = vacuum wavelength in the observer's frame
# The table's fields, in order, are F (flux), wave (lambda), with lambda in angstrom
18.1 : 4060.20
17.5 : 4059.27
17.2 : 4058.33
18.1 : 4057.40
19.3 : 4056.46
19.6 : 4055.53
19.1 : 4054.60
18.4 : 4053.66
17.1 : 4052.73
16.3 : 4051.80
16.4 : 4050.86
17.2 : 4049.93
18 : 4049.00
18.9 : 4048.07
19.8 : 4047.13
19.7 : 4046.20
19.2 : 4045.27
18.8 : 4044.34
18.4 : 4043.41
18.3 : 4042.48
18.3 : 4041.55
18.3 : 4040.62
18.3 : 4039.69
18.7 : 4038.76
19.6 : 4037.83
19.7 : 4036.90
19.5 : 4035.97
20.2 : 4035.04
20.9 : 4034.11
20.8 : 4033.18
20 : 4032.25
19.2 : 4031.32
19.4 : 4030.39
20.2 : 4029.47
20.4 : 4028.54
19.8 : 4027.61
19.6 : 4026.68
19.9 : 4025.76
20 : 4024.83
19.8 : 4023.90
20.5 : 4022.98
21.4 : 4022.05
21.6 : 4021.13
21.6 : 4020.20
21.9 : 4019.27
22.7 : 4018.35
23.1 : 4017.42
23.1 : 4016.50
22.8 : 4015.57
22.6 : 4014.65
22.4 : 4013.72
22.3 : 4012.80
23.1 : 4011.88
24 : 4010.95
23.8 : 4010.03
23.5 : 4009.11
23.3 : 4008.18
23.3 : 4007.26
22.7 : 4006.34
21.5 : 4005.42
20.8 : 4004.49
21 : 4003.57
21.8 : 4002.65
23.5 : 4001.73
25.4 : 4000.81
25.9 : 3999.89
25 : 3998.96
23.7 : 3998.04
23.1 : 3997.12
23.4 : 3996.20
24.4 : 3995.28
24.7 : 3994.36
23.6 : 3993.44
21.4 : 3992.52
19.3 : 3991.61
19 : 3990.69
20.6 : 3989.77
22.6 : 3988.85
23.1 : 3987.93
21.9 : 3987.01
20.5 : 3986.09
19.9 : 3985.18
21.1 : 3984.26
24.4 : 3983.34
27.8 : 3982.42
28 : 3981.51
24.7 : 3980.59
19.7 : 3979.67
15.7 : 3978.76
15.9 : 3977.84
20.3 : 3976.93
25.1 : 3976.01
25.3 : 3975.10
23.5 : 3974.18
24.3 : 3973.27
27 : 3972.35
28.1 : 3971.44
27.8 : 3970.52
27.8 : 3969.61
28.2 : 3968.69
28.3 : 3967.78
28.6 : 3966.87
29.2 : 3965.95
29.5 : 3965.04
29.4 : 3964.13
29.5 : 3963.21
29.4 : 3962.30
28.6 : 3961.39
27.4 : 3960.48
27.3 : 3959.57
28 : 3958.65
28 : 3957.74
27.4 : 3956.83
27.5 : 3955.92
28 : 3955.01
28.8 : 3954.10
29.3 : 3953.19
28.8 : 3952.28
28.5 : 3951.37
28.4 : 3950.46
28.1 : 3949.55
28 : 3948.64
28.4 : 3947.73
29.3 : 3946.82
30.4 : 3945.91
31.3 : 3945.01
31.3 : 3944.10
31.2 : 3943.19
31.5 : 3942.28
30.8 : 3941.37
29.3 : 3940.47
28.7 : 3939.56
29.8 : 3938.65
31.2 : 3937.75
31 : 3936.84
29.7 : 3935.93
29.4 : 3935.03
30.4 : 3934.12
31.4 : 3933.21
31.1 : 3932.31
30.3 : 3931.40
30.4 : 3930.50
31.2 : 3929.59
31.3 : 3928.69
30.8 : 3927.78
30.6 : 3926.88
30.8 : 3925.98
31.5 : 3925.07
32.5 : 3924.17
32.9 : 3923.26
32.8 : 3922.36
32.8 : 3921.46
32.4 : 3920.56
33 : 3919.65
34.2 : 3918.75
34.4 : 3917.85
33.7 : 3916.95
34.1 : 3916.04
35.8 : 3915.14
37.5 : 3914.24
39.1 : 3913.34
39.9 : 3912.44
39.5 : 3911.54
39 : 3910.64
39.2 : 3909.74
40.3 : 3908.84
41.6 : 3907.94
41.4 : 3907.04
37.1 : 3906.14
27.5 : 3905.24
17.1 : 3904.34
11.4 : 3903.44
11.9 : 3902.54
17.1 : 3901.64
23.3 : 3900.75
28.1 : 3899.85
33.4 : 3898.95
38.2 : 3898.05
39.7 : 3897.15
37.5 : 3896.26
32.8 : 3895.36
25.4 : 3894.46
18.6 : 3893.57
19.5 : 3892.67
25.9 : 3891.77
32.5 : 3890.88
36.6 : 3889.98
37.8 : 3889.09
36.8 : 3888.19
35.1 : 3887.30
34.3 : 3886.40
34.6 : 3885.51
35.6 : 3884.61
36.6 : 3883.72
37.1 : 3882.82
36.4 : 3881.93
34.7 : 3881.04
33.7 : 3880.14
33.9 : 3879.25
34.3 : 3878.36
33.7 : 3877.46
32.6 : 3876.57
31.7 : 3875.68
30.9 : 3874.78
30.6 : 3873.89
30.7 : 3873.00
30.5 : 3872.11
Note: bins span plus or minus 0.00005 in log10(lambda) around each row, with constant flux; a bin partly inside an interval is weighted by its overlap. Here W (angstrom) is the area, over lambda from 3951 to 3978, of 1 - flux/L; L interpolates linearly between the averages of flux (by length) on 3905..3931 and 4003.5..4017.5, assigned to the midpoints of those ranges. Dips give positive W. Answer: 1.4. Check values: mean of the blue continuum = 34.8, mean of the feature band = 27.3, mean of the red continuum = 22.7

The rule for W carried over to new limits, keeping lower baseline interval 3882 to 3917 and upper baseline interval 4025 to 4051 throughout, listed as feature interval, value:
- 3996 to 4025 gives -1.1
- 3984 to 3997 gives 1.0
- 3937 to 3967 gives -1.9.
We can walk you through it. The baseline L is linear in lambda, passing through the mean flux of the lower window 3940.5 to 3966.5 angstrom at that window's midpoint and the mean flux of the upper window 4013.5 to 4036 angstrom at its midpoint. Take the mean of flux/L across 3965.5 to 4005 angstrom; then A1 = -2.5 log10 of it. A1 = 0.08 mag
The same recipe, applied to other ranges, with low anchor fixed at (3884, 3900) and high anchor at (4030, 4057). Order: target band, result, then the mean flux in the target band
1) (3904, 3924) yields -0.16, 35.3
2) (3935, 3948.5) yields -0.08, 30.2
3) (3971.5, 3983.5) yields 0.07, 23.4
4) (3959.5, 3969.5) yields -0.11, 28.7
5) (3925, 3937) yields -0.06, 30.7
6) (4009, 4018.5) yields -0.07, 23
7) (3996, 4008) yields -0.03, 23.2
